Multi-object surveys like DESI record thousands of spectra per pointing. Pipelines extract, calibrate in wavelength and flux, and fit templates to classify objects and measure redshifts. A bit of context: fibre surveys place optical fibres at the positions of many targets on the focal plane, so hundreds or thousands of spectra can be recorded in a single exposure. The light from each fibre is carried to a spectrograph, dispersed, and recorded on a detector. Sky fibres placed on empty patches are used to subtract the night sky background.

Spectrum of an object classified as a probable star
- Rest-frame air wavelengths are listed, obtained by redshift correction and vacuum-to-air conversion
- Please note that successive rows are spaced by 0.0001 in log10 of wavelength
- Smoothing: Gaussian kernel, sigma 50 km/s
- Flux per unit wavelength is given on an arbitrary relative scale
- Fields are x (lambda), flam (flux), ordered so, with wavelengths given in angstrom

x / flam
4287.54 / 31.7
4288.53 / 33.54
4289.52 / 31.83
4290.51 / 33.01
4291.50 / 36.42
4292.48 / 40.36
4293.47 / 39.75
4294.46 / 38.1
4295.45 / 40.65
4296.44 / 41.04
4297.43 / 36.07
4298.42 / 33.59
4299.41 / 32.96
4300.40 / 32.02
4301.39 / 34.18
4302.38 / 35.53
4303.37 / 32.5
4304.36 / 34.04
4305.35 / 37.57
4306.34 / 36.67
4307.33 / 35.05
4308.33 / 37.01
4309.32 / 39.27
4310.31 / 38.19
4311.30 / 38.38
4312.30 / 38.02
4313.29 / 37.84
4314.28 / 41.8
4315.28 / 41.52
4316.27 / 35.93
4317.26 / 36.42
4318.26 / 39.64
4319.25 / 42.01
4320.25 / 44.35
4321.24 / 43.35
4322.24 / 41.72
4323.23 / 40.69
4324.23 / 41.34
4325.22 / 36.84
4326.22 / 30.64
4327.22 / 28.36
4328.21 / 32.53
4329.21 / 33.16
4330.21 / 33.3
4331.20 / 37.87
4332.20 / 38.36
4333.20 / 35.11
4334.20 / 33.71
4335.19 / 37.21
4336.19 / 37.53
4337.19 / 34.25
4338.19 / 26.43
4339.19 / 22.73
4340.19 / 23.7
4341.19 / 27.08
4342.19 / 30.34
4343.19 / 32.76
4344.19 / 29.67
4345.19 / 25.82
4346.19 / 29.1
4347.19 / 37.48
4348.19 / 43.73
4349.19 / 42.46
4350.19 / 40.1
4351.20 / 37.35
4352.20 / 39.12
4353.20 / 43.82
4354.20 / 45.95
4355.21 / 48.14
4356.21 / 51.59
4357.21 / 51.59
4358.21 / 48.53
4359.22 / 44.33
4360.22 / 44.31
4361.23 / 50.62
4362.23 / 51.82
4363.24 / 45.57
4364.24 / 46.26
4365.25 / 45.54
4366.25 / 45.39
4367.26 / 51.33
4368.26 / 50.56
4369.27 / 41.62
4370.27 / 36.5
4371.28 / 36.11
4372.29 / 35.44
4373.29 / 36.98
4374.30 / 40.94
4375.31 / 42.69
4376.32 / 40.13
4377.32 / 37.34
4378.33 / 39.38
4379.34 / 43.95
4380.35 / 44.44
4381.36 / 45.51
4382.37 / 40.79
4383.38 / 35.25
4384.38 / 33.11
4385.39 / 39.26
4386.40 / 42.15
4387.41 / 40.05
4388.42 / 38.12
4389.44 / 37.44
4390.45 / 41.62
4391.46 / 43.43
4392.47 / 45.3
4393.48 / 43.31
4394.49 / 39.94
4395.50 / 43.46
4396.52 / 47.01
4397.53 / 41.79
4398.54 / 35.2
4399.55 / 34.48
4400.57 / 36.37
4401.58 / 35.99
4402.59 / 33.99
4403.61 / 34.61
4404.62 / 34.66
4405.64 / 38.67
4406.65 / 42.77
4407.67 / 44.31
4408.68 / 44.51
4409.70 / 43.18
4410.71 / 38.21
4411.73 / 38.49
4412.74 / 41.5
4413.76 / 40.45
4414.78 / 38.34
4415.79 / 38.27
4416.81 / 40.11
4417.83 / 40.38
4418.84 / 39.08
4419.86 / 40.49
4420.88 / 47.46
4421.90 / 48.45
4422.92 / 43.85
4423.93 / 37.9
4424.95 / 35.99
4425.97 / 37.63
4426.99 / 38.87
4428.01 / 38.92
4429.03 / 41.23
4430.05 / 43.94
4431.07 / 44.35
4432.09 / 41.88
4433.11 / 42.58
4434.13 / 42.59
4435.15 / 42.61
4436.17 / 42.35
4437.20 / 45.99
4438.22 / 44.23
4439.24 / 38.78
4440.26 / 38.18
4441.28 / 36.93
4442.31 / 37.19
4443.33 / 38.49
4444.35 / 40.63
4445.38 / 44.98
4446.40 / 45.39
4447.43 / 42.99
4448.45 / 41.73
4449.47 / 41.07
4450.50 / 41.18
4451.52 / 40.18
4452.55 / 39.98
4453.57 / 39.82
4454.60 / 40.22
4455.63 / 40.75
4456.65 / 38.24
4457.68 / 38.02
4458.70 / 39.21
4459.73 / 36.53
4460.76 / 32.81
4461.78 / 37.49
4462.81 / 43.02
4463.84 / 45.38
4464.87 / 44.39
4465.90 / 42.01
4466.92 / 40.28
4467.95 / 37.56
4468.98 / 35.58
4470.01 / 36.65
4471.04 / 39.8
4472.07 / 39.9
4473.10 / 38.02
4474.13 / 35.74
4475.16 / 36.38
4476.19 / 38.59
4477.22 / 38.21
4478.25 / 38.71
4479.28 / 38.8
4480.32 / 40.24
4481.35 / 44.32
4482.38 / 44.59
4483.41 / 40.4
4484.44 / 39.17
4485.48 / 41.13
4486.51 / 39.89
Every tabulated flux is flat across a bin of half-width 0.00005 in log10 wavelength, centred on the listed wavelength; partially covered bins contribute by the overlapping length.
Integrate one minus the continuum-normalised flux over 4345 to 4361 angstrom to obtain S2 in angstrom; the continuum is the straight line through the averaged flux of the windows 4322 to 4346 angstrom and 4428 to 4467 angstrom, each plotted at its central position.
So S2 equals -3.9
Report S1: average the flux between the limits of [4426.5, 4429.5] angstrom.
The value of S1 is 39.6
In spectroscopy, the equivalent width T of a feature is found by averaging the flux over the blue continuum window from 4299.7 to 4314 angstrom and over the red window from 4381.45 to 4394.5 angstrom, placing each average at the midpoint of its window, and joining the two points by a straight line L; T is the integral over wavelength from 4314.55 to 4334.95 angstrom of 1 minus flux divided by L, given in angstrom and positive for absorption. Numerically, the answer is -0.2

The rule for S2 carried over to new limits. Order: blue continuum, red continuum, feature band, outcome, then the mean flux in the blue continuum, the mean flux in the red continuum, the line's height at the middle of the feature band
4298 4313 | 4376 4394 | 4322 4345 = 2.7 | 35.7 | 40.6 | 37.4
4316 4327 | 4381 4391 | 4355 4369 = -3.2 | 39.1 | 39.3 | 39.2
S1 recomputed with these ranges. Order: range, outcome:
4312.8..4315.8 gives 40.4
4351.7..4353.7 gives 41.6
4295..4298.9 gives 37.8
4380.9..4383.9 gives 40.5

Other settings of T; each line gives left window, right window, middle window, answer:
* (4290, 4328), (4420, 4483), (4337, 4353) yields 2.3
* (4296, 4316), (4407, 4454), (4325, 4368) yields -0.3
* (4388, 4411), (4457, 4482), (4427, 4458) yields -1.4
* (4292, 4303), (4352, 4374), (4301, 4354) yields 5.8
